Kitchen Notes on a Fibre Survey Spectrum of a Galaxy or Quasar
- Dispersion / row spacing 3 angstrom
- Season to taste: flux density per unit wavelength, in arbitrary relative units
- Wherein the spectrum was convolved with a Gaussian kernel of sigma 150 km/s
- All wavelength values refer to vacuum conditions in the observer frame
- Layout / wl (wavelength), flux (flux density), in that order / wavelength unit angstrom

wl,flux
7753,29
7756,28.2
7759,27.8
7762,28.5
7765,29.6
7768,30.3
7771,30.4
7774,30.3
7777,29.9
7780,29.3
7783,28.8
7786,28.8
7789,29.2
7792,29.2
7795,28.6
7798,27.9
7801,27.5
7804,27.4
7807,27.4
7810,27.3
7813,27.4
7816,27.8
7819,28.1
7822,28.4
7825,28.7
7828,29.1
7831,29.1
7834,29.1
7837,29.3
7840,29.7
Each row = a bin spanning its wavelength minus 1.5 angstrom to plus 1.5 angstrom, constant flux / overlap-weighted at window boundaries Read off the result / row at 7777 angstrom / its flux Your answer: 29.9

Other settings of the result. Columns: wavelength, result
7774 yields 30.3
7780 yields 29.3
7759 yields 27.8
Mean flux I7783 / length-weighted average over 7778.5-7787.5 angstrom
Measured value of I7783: 29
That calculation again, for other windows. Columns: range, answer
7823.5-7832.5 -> 29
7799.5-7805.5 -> 27.4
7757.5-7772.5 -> 29.3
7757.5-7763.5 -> 28.2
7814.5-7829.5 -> 28.4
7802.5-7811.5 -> 27.4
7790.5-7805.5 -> 28.1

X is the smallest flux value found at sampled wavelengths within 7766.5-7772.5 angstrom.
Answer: 30.3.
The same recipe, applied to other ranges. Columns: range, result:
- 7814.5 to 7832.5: 27.8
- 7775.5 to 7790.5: 28.8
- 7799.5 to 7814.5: 27.3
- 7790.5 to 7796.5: 28.6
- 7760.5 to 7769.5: 28.5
